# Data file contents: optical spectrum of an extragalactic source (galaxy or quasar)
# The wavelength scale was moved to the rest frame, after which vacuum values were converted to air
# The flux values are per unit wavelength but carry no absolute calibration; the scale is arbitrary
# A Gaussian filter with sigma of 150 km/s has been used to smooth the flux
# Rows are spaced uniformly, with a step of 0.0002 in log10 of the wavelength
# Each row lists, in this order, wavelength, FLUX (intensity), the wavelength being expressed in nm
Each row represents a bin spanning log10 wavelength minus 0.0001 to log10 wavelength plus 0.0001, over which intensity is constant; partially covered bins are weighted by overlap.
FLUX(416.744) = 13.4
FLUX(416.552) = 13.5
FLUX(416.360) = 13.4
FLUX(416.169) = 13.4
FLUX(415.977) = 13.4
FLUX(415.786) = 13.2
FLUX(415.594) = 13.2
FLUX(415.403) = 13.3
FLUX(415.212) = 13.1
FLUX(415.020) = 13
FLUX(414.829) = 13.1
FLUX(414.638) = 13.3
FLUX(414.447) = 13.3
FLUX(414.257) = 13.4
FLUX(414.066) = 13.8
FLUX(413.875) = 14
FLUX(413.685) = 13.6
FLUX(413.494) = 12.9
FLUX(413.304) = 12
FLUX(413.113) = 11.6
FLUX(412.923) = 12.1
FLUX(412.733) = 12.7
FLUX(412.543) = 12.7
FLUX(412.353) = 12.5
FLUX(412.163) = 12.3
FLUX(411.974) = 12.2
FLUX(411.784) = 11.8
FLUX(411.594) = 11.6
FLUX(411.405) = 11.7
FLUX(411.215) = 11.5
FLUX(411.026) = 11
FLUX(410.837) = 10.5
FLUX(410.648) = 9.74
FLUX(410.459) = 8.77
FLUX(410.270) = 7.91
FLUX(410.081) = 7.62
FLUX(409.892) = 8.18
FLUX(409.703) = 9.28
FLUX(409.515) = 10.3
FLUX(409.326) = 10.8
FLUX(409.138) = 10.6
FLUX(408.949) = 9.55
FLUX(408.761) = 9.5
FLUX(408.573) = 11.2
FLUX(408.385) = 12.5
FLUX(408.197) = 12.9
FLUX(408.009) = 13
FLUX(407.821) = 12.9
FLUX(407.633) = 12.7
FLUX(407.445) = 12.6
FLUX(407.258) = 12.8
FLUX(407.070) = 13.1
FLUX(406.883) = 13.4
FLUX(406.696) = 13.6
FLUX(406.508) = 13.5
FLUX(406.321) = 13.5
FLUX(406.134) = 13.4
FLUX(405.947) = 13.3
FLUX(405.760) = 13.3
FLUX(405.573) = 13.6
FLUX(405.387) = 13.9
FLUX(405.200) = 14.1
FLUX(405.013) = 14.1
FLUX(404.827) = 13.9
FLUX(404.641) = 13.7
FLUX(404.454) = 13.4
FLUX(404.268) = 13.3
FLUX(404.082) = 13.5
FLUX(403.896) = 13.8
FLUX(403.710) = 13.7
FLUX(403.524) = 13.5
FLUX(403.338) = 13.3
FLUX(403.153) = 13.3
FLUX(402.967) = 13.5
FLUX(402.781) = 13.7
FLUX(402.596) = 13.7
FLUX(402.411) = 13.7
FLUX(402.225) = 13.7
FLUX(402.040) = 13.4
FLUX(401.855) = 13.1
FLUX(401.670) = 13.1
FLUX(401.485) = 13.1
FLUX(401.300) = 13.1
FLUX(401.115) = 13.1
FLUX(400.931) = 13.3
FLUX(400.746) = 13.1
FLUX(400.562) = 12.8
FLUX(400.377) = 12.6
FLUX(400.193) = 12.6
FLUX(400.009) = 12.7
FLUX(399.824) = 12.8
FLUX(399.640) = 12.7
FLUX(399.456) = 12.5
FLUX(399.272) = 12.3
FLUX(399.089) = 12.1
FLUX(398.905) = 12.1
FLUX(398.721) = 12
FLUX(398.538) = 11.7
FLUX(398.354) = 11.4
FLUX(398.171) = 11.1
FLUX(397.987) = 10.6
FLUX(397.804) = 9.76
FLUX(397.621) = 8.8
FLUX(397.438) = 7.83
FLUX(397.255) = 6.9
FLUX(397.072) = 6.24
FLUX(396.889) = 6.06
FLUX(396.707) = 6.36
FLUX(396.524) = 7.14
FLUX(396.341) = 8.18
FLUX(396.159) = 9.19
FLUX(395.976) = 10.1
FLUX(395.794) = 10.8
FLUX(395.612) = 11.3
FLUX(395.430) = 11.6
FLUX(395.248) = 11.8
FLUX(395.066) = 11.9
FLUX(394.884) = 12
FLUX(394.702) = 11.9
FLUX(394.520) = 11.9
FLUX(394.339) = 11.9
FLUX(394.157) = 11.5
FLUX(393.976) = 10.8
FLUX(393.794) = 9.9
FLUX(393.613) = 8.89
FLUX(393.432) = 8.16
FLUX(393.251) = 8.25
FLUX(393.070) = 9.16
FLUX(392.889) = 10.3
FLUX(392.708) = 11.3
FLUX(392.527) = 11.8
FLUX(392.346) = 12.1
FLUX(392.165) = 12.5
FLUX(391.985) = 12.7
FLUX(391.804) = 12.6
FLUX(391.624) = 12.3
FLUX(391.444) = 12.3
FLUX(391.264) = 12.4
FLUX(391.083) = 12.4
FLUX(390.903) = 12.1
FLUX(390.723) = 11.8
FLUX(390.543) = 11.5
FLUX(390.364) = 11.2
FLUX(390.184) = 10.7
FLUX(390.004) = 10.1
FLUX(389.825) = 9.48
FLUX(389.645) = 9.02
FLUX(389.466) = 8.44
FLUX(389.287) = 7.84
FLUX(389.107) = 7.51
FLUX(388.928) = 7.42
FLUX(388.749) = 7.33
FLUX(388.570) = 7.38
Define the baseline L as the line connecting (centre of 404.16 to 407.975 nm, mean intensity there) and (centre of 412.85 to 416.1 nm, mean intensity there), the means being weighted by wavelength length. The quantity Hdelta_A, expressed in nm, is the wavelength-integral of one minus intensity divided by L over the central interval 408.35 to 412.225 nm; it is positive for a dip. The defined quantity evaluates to 0.84 nm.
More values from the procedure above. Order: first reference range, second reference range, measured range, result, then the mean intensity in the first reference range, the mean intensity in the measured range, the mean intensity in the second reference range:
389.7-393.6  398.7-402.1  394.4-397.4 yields 0.58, 11.1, 9.57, 12.8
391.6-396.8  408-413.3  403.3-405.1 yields -0.47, 10.6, 13.6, 10.9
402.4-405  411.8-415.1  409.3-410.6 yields 0.42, 13.6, 8.91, 12.8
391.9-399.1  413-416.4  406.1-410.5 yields 0.27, 10.2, 11.4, 13.2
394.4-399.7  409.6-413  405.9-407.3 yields -0.36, 10.3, 13.3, 10.8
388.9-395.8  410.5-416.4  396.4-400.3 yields 0.37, 10.8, 10.3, 12.5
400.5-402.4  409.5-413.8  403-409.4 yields -0.36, 13.2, 12.9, 11.1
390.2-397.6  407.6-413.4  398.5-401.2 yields -0.48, 10.5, 12.6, 11.1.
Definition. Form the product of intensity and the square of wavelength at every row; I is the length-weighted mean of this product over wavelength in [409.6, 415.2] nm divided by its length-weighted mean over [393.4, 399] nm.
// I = 1.27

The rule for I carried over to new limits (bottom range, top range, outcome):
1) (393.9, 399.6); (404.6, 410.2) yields 1.24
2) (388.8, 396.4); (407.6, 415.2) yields 1.19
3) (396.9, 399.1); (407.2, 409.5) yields 1.25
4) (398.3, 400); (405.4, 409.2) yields 1.07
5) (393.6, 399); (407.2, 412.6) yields 1.17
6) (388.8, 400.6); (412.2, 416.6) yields 1.36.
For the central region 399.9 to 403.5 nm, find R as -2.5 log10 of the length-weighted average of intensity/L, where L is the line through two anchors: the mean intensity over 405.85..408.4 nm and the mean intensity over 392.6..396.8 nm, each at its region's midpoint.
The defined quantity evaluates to -0.12 mag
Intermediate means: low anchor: 10.2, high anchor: 13.1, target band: 13.2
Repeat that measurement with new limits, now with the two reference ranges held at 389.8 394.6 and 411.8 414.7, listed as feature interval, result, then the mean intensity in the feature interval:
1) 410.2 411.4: 0.24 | 10.1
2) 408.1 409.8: 0.16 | 10.7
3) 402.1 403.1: -0.14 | 13.6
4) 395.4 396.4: 0.13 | 10.2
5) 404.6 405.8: -0.14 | 13.8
